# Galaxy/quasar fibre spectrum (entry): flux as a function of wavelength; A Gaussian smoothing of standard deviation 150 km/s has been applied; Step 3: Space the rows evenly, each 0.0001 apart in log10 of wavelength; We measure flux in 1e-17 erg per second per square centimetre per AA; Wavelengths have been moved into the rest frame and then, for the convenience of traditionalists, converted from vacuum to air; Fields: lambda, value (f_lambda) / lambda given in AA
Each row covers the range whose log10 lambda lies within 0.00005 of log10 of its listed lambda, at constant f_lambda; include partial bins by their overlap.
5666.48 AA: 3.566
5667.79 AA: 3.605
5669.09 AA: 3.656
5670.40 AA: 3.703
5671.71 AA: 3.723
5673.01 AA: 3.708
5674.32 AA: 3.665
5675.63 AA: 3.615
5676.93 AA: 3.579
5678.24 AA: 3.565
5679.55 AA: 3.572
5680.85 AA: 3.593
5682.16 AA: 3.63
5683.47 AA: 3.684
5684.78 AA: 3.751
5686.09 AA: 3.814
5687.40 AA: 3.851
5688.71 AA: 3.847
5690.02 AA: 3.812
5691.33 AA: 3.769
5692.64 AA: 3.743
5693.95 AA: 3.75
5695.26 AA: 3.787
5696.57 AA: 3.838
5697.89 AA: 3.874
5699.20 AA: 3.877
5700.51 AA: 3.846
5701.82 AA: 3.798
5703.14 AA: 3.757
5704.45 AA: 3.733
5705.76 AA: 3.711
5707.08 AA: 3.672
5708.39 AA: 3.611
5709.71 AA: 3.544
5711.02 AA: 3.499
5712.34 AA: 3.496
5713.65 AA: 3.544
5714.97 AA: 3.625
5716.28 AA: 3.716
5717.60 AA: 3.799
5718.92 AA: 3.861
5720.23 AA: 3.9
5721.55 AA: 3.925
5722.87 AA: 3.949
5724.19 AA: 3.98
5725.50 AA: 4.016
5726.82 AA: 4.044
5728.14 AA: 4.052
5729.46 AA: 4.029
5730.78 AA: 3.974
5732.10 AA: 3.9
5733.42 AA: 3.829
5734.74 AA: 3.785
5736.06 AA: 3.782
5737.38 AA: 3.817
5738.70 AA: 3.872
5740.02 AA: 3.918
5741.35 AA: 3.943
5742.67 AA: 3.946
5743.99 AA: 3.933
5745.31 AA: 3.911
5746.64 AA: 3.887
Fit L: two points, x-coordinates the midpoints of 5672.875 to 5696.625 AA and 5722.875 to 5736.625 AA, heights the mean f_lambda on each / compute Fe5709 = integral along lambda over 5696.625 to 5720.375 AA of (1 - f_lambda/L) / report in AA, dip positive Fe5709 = 0.7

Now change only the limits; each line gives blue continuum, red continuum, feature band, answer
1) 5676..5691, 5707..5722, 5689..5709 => -0.45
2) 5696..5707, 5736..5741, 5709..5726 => 0.30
